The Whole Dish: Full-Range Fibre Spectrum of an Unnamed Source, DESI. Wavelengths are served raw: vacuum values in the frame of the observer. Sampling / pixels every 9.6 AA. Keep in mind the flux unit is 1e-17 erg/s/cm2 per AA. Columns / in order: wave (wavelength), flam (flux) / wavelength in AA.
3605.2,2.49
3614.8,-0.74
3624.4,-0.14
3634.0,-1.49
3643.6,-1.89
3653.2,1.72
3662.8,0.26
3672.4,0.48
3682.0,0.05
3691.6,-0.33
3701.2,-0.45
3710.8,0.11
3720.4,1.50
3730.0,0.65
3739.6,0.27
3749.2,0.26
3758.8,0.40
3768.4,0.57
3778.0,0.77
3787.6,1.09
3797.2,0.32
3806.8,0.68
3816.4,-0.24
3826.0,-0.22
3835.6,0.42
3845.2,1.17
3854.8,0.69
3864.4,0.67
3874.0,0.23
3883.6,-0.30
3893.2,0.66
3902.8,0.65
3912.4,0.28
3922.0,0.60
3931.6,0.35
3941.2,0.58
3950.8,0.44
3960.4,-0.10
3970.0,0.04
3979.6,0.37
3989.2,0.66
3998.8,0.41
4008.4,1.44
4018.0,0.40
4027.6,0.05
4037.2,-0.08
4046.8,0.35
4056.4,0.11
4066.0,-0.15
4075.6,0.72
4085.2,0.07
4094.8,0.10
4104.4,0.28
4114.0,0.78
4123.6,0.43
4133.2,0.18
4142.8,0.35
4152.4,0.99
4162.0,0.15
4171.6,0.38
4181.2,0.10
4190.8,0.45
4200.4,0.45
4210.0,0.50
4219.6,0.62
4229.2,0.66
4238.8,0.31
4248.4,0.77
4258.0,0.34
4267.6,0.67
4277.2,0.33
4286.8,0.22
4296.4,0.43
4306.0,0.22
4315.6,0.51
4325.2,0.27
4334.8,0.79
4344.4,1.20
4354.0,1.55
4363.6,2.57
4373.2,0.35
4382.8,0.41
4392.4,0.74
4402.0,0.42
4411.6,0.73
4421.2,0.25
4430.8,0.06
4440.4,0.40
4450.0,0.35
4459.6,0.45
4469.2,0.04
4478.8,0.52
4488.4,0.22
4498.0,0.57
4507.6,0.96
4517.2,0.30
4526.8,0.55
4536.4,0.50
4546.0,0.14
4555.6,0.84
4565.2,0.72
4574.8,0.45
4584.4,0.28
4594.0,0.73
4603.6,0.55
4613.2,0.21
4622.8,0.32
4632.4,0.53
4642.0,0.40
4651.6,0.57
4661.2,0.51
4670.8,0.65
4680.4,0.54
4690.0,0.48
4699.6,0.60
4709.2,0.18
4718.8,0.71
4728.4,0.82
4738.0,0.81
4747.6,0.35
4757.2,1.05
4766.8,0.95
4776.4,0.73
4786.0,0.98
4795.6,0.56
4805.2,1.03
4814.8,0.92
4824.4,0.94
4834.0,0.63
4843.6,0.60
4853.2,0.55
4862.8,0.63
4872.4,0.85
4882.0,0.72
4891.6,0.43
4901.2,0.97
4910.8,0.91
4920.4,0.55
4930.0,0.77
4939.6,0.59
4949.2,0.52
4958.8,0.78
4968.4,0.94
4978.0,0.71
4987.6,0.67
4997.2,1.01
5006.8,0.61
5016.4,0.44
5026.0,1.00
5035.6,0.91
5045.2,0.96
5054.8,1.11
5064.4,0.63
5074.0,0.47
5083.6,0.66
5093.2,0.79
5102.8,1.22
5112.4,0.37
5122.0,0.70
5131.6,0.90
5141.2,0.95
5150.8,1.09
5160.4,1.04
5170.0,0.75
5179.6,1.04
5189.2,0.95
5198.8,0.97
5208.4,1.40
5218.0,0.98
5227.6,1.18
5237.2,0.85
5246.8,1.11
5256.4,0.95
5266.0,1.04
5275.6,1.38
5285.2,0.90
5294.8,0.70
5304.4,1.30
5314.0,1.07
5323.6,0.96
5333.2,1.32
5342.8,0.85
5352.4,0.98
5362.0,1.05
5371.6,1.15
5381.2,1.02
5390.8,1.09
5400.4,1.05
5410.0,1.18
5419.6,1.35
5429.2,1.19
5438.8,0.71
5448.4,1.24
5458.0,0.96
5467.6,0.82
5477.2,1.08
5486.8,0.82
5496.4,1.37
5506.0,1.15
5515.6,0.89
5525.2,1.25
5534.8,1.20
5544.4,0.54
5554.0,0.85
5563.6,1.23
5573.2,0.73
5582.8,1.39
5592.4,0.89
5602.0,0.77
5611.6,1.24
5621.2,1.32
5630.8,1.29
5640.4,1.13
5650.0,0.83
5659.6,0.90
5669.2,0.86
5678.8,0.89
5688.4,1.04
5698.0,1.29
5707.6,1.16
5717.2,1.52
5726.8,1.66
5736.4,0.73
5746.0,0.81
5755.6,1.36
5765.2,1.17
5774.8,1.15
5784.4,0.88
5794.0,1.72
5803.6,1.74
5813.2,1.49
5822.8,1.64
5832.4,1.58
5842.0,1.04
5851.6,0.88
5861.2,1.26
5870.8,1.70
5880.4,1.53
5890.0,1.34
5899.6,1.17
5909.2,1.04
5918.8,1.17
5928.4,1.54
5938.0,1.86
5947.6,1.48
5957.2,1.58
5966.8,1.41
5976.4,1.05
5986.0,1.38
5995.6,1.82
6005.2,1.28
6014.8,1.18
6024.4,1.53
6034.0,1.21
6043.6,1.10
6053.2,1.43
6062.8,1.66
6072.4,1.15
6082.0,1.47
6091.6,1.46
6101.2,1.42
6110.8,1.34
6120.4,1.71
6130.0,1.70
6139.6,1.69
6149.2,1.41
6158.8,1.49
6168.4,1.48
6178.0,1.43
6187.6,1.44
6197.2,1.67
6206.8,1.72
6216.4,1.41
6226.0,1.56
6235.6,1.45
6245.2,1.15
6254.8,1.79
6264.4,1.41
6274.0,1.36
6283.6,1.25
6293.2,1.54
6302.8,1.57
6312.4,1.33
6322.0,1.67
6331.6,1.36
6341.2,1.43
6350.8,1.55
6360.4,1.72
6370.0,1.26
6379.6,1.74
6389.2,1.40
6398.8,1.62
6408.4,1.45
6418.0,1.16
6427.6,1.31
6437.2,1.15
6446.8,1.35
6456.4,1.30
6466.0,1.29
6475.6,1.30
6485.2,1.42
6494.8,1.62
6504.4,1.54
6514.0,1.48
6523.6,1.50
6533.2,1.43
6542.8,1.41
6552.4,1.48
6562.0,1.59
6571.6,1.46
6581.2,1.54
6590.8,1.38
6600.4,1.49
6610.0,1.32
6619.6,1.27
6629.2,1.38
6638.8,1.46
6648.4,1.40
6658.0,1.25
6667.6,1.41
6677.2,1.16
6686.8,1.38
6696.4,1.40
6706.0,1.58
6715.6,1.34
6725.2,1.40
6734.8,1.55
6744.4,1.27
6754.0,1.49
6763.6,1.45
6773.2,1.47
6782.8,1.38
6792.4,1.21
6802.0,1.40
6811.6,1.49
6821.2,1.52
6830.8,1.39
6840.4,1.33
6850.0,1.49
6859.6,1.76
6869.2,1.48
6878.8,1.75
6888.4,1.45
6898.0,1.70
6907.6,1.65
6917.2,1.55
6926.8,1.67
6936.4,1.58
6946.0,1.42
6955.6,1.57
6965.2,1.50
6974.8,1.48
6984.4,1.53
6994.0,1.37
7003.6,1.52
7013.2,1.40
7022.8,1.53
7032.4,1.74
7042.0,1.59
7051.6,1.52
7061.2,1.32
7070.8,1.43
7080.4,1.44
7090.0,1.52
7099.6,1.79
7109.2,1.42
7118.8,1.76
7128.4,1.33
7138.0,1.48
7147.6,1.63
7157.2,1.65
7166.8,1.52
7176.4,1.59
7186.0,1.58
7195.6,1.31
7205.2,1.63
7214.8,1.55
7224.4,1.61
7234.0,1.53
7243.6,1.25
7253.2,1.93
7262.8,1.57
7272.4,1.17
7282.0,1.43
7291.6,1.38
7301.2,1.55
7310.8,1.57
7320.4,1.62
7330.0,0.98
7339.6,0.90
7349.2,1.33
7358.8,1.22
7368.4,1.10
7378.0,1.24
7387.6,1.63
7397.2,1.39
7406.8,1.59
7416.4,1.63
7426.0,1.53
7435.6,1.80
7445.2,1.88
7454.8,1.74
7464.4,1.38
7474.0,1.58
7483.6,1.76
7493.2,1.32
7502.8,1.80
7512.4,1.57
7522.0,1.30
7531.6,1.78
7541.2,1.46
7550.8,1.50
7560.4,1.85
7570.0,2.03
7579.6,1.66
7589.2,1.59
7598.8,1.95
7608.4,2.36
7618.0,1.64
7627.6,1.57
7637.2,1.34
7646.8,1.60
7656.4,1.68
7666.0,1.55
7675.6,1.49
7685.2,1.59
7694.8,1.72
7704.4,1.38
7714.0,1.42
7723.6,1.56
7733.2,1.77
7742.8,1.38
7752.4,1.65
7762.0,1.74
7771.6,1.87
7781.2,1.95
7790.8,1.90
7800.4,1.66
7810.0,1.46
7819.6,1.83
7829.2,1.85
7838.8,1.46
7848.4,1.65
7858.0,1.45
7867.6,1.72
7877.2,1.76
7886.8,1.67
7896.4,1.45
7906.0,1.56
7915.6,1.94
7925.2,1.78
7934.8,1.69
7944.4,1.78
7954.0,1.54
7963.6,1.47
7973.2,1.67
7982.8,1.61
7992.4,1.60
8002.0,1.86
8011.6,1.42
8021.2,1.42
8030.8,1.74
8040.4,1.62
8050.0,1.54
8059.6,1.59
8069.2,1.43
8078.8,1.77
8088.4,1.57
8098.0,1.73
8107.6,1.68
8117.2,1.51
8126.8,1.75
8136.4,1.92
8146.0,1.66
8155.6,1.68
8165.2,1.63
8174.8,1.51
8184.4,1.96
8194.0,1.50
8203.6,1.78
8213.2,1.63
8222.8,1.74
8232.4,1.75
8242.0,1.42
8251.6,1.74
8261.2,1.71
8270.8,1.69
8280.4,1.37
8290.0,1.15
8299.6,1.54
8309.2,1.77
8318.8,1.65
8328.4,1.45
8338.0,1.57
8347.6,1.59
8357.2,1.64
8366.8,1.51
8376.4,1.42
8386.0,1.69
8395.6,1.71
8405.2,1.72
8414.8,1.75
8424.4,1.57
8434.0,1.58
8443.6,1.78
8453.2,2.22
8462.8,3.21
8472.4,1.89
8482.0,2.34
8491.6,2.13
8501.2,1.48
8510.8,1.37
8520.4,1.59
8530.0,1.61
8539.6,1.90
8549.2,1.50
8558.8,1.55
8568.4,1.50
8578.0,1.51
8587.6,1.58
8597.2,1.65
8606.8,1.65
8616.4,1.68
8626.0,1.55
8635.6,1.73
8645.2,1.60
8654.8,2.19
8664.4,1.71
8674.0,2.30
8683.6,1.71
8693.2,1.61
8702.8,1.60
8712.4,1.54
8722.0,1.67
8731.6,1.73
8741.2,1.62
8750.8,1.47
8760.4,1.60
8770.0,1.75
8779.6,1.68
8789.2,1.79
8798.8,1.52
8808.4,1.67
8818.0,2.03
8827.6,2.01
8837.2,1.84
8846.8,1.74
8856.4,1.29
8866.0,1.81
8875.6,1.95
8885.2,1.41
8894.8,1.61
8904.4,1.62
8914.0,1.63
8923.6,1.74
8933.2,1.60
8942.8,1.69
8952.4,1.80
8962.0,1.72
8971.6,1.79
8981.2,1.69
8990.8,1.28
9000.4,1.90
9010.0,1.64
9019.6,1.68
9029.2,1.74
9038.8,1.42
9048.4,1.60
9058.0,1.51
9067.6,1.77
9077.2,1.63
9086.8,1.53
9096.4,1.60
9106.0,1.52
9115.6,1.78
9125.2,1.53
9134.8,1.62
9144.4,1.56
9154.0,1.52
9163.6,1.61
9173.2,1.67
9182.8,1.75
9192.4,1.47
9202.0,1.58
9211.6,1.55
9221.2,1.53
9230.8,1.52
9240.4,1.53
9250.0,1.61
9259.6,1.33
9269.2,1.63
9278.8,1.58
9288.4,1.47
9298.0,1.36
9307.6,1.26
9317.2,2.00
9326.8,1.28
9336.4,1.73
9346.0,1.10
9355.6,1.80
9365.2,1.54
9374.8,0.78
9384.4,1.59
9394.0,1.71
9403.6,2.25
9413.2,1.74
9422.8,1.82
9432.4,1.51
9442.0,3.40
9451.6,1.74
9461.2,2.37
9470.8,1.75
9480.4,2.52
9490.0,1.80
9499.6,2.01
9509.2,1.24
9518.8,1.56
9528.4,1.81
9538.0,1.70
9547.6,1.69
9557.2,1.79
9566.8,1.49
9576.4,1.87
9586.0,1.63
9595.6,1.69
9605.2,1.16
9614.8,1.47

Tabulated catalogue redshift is 0.29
